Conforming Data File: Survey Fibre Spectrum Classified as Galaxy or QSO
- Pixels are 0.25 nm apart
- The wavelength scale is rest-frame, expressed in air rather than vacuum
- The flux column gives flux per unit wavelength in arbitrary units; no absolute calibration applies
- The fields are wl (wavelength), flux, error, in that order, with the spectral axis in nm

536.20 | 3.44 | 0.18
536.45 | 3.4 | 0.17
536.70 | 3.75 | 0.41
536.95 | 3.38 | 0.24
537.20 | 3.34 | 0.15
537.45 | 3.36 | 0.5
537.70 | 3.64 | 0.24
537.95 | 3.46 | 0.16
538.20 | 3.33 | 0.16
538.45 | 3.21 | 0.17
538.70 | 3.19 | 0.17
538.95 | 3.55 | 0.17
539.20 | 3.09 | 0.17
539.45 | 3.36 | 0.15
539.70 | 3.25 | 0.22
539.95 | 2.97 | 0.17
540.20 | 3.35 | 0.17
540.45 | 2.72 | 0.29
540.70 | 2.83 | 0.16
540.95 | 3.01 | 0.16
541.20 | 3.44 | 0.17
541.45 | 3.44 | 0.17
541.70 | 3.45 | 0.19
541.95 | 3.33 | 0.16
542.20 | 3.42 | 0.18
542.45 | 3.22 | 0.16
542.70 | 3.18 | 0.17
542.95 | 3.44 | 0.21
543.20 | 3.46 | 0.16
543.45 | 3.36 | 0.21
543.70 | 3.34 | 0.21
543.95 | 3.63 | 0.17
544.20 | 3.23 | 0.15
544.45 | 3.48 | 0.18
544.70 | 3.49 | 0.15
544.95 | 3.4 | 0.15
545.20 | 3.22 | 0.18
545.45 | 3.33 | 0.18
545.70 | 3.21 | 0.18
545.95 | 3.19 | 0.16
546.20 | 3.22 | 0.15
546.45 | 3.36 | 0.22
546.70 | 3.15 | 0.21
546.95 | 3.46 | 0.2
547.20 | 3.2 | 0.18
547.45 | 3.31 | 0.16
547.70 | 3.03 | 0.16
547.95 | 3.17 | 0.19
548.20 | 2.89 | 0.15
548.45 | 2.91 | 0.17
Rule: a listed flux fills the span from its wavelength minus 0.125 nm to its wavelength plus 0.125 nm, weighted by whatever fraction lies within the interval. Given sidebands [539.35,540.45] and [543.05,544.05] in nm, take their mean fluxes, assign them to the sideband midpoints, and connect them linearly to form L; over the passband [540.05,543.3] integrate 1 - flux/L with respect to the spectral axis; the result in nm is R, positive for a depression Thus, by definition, 0.05 nm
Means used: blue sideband 3.17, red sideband 3.44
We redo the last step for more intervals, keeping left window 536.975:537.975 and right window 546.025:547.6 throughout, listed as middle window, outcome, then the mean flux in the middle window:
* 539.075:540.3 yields 0.07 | 3.2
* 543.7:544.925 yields -0.04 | 3.44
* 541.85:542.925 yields 0.02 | 3.3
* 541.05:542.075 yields -0.01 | 3.41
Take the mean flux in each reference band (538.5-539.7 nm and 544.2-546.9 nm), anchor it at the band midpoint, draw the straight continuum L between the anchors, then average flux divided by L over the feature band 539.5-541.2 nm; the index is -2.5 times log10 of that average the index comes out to 0.08 mag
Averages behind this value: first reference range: 3.29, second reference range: 3.31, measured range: 3.07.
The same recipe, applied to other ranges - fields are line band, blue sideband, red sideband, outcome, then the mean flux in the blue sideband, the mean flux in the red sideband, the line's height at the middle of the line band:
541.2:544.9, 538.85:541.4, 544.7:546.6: -0.05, 3.16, 3.29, 3.23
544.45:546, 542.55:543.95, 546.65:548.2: -0.01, 3.38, 3.2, 3.29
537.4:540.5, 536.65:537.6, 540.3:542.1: 0.02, 3.44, 3.18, 3.32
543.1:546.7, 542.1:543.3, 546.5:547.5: -0.01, 3.34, 3.28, 3.31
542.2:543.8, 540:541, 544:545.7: -0.05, 2.97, 3.36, 3.2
